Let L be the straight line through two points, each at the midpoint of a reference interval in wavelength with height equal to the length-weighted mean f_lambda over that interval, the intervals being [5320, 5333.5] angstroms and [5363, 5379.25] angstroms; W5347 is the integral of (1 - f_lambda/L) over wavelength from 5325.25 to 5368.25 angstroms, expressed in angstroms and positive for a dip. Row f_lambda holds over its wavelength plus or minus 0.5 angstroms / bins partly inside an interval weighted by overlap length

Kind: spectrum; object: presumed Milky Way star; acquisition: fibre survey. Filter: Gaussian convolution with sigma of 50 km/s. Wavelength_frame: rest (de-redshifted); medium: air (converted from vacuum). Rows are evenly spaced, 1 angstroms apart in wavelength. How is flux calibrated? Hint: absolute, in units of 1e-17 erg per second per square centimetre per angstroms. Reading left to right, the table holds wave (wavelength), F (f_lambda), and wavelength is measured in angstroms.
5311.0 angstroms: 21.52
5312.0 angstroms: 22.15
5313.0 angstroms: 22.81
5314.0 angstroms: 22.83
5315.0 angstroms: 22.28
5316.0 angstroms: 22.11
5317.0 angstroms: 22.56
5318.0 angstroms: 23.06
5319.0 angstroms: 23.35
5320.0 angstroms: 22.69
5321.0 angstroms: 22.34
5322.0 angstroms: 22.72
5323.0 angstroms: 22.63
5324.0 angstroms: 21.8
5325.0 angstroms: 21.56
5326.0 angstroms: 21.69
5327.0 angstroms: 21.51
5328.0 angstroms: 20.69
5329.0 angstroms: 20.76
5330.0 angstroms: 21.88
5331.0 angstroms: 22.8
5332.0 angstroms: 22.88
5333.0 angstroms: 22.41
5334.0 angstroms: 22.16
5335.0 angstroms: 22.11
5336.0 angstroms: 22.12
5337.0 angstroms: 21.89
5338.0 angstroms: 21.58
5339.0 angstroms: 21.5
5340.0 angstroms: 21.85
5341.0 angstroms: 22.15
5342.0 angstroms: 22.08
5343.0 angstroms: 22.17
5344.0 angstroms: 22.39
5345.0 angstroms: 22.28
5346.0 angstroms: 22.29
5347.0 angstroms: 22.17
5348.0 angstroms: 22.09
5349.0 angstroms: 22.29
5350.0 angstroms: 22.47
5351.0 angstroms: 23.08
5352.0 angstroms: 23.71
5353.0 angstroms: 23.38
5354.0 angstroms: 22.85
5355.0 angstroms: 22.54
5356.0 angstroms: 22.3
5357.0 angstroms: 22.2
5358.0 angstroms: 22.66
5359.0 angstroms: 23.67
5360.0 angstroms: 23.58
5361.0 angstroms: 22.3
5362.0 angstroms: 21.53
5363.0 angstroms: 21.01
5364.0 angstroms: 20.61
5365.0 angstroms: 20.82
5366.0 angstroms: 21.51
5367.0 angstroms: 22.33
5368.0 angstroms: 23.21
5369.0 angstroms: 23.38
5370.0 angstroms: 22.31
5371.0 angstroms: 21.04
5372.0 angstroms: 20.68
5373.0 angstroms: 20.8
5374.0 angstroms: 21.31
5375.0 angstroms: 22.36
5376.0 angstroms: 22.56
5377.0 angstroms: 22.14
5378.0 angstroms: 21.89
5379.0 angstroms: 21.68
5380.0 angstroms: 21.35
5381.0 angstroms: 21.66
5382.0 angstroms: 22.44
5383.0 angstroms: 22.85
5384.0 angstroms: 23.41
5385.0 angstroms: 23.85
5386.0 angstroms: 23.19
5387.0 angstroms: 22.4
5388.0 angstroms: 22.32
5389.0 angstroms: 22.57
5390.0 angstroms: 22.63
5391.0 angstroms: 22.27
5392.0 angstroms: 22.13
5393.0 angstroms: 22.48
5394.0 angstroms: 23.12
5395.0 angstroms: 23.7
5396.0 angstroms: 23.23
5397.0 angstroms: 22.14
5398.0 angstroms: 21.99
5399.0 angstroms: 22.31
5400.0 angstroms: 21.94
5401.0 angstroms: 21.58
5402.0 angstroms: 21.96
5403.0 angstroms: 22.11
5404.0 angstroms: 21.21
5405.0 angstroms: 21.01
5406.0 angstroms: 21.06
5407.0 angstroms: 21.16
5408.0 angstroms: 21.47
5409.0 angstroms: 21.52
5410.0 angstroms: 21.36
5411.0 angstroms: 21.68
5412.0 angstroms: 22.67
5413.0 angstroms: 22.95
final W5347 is -0.5 angstroms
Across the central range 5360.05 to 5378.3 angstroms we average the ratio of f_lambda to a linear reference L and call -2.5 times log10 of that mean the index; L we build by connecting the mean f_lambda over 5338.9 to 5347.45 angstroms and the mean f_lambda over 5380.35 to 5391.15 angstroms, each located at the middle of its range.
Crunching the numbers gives 0.03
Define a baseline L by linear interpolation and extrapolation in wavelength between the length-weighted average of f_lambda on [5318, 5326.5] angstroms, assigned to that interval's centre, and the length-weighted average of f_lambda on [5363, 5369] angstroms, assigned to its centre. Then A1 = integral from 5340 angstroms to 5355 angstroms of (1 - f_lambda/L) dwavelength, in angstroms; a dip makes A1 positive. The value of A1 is -0.3 angstroms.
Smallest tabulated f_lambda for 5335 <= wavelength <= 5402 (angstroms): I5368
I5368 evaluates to 20.61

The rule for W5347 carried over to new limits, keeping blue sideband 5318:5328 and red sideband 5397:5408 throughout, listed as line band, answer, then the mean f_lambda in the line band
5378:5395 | -0.6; 22.5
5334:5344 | 0.1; 22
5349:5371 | -0.5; 22.4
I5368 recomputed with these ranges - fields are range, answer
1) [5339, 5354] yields 21.5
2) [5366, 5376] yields 20.68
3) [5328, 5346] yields 20.69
